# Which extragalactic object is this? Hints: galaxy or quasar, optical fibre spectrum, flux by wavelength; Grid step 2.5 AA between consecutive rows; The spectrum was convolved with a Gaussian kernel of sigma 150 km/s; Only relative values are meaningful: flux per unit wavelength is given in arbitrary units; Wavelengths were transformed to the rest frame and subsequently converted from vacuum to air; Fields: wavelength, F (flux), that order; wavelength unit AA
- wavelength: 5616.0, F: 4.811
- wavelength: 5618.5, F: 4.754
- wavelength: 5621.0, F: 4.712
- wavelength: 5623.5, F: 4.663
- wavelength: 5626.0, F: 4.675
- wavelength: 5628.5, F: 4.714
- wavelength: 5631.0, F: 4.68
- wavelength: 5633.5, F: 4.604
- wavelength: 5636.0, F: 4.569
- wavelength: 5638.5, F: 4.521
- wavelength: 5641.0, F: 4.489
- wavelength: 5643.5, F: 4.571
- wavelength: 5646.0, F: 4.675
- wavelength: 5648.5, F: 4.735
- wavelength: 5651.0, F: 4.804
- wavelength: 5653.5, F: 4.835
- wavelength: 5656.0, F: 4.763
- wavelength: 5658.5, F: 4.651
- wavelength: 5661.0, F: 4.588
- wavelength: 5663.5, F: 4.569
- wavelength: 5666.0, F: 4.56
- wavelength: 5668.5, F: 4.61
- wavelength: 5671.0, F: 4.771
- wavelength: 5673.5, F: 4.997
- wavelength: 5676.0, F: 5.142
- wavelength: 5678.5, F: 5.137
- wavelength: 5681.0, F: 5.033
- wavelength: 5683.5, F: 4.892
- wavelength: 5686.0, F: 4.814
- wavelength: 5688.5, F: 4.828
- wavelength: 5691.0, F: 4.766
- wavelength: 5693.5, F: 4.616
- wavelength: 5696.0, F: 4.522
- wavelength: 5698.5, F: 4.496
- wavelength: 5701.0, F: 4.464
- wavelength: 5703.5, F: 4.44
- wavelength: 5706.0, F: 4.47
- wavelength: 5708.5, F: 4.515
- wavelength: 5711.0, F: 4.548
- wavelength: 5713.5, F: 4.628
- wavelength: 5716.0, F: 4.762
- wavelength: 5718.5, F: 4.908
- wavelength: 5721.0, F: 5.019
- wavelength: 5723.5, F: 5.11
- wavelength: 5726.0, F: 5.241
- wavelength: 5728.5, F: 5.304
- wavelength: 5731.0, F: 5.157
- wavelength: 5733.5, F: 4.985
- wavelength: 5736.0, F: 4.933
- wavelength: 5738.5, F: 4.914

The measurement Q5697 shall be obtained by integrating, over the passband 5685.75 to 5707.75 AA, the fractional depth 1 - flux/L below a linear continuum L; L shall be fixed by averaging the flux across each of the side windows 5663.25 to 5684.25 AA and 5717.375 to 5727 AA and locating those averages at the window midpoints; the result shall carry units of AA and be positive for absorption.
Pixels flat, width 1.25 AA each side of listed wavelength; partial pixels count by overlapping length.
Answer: 1.7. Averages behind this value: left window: 4.87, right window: 5.07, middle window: 4.59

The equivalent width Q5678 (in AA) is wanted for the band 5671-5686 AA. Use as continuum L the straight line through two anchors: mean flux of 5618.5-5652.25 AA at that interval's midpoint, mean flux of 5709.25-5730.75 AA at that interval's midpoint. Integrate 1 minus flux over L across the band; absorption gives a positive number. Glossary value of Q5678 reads -0.6 AA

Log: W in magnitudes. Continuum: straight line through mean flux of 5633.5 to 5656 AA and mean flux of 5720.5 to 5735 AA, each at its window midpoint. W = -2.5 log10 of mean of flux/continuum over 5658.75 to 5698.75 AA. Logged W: 0.017 mag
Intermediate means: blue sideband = 4.65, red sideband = 5.14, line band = 4.78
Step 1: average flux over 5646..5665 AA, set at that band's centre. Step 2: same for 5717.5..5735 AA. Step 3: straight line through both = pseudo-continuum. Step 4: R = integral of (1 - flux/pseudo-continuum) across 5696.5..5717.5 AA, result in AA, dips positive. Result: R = 1.9 AA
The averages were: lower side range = 4.7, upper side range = 5.1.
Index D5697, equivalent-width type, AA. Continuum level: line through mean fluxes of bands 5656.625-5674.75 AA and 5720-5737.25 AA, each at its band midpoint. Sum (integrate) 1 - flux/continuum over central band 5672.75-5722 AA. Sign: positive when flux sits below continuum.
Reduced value 1.5 AA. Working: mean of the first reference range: 4.68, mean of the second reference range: 5.11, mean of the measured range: 4.75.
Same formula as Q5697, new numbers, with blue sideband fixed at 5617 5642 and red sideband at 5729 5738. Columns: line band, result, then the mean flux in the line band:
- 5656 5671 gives 0.5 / 4.62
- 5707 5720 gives 0.8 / 4.67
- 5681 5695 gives 0.2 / 4.8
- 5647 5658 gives -0.1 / 4.77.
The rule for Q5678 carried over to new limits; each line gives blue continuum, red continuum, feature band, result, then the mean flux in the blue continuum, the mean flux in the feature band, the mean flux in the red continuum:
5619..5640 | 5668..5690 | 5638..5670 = 0.89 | 4.64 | 4.65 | 4.92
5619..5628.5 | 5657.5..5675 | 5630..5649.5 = 0.36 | 4.69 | 4.6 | 4.69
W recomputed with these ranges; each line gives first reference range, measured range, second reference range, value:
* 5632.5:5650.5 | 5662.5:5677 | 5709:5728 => -0.01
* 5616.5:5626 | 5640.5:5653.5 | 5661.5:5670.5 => -0.01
